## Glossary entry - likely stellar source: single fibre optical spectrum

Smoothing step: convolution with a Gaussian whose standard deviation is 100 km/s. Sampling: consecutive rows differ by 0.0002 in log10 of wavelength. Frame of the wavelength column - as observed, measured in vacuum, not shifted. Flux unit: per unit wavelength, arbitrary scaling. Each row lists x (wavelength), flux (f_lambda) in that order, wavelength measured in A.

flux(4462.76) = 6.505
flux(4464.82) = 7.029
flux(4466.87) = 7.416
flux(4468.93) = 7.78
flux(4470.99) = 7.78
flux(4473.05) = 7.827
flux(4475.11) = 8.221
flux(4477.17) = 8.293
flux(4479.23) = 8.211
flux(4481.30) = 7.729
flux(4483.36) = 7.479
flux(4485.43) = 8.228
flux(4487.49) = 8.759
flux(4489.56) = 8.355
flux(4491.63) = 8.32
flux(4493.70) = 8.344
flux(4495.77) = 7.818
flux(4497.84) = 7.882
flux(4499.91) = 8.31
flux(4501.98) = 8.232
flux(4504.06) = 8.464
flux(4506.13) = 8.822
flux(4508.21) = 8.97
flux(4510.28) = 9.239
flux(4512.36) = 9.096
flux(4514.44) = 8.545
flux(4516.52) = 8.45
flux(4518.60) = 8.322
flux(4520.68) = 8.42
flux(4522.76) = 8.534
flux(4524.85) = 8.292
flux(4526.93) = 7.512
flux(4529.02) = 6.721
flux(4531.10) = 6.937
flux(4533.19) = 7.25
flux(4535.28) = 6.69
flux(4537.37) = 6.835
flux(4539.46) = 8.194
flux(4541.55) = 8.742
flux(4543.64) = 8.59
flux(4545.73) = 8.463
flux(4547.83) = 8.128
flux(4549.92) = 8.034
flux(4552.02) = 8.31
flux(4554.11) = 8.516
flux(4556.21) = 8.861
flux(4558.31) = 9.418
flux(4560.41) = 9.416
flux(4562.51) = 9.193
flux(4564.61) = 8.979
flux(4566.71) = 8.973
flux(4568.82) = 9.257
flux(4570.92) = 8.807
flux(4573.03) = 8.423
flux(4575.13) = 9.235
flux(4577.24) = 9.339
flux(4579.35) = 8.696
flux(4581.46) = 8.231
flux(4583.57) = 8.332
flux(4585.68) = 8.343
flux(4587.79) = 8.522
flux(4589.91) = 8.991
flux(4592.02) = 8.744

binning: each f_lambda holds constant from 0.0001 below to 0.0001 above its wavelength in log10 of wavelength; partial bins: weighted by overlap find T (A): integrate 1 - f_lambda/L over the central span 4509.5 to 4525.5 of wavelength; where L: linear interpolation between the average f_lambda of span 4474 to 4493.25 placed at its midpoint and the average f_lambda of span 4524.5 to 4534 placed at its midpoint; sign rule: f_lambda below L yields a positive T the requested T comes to -2.3 A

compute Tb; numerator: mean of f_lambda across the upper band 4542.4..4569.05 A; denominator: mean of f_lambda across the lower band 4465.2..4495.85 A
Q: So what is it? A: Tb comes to 1.09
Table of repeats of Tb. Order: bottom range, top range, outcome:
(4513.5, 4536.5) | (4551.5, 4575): 1.15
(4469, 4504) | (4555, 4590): 1.09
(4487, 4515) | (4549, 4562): 1.03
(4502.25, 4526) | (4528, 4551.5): 0.89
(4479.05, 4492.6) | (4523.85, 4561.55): 0.99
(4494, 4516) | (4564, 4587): 1.03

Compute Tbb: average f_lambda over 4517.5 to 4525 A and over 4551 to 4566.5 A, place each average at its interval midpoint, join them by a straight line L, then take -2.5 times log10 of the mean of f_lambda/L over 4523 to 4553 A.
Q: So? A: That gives 0.12 mag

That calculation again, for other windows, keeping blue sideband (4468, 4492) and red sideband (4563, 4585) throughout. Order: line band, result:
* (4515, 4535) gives 0.08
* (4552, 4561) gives -0.03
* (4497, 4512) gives -0.04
